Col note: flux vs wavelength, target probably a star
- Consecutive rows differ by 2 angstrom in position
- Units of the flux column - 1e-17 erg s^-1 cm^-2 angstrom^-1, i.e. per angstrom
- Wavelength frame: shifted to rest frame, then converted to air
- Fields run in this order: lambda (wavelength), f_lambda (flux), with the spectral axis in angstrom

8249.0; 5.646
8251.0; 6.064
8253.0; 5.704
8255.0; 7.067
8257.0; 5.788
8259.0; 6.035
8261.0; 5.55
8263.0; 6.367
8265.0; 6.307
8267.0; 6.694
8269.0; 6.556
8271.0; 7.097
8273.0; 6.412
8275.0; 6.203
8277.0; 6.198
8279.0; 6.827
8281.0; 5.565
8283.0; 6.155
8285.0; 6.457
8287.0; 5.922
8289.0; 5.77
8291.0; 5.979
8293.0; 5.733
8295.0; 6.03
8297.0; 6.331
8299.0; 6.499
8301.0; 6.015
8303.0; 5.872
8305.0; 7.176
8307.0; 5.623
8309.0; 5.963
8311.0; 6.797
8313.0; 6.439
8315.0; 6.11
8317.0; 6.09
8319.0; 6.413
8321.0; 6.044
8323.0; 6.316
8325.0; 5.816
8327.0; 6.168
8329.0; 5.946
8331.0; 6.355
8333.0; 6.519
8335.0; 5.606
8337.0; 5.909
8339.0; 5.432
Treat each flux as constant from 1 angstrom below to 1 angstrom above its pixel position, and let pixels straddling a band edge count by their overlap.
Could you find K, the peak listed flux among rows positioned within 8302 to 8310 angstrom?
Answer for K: 7.176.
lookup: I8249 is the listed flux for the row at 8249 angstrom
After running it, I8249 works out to 5.646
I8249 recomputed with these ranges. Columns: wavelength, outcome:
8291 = 5.979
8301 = 6.015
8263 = 6.367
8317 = 6.09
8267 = 6.694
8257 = 5.788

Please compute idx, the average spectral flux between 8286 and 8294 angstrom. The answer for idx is 5.85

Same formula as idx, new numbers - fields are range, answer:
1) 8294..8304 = 6.15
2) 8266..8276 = 6.59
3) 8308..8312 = 6.38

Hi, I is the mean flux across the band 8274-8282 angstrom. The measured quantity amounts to 6.2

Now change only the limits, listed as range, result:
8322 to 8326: 6.07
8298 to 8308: 6.24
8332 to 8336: 6.06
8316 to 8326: 6.14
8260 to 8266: 6.07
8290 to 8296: 5.91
